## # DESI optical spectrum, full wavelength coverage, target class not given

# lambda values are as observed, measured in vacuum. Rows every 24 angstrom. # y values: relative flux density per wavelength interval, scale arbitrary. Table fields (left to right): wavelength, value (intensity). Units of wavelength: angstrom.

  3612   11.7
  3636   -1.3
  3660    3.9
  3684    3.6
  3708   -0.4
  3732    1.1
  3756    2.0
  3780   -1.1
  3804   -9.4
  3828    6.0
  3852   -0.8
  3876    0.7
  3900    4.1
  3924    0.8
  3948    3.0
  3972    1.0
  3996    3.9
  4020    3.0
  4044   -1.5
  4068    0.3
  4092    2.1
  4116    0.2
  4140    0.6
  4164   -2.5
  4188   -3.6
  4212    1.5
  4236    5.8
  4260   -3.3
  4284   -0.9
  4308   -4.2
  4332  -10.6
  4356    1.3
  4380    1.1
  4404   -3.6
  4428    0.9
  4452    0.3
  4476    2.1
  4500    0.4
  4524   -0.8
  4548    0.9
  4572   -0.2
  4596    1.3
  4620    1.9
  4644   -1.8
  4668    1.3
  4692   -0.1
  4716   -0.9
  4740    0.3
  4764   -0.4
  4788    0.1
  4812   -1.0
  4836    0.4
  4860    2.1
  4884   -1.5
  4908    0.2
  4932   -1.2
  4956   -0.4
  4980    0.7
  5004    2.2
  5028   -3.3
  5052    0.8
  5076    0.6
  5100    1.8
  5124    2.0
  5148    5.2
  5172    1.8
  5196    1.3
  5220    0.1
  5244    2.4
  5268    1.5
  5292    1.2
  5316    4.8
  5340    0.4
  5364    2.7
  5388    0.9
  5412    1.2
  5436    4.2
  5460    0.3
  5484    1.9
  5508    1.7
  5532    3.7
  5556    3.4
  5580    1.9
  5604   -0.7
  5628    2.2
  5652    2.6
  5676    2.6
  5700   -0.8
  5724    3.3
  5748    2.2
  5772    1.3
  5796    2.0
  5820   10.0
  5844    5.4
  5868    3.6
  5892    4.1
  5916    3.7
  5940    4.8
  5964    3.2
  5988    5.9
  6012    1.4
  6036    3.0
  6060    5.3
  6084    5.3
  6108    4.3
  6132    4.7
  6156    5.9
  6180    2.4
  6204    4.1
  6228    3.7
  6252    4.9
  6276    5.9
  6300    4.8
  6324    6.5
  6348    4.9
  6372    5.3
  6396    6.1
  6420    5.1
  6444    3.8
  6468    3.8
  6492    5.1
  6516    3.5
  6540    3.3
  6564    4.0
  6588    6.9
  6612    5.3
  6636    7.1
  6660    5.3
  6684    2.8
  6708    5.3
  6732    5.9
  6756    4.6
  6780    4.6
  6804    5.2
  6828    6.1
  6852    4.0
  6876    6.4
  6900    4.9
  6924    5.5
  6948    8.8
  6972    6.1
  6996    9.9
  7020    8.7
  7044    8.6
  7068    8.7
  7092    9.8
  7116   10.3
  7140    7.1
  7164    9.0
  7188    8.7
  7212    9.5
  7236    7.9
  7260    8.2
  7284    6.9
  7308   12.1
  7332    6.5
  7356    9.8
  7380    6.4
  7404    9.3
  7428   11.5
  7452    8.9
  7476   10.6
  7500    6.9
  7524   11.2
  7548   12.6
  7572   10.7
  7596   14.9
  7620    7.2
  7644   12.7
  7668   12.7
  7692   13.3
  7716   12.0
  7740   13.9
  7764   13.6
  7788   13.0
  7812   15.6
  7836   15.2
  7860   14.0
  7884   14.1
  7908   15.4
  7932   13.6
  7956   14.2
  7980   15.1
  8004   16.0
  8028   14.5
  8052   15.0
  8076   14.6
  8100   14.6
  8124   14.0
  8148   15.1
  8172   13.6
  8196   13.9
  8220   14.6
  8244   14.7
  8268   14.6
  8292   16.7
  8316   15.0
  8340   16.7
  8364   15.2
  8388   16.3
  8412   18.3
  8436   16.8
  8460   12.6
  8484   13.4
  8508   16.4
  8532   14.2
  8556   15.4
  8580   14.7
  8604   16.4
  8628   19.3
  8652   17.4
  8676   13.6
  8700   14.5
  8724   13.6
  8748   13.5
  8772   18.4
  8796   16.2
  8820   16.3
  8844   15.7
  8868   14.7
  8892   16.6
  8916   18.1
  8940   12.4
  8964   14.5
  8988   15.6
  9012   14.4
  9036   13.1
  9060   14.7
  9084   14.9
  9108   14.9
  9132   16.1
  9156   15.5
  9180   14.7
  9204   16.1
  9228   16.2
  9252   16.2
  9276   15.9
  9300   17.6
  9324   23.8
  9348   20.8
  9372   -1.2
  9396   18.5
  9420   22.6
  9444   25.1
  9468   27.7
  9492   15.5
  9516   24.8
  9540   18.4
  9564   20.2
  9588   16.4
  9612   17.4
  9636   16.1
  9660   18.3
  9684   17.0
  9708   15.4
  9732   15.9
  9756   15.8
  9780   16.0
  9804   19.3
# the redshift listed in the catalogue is 0.74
